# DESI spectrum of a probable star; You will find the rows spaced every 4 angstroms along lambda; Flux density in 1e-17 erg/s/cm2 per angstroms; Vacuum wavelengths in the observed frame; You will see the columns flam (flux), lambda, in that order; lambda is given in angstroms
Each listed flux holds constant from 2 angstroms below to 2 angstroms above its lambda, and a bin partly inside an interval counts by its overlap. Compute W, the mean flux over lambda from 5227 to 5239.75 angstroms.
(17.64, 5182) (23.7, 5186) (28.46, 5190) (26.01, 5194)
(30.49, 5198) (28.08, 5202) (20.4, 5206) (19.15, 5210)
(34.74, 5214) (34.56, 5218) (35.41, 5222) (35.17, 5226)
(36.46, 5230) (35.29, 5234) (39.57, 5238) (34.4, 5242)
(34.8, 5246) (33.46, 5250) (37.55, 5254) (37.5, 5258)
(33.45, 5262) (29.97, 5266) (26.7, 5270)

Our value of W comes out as 36.9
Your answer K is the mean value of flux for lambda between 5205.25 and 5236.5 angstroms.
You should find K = 32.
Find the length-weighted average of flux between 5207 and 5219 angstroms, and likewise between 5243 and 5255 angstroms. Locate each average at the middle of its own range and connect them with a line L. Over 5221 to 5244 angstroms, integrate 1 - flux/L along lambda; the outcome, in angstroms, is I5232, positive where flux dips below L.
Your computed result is -3.0 angstroms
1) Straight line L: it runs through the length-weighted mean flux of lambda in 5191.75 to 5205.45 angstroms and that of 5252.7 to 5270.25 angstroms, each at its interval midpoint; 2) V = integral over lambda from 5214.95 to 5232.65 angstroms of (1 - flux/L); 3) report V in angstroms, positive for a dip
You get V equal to -3.3 angstroms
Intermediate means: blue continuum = 27.4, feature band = 35.4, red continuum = 33.5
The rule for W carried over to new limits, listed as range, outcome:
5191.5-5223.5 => 28.5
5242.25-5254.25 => 34.8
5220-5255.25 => 35.8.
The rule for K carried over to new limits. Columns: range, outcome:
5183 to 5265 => 31.7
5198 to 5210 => 24.4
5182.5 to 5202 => 26.5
